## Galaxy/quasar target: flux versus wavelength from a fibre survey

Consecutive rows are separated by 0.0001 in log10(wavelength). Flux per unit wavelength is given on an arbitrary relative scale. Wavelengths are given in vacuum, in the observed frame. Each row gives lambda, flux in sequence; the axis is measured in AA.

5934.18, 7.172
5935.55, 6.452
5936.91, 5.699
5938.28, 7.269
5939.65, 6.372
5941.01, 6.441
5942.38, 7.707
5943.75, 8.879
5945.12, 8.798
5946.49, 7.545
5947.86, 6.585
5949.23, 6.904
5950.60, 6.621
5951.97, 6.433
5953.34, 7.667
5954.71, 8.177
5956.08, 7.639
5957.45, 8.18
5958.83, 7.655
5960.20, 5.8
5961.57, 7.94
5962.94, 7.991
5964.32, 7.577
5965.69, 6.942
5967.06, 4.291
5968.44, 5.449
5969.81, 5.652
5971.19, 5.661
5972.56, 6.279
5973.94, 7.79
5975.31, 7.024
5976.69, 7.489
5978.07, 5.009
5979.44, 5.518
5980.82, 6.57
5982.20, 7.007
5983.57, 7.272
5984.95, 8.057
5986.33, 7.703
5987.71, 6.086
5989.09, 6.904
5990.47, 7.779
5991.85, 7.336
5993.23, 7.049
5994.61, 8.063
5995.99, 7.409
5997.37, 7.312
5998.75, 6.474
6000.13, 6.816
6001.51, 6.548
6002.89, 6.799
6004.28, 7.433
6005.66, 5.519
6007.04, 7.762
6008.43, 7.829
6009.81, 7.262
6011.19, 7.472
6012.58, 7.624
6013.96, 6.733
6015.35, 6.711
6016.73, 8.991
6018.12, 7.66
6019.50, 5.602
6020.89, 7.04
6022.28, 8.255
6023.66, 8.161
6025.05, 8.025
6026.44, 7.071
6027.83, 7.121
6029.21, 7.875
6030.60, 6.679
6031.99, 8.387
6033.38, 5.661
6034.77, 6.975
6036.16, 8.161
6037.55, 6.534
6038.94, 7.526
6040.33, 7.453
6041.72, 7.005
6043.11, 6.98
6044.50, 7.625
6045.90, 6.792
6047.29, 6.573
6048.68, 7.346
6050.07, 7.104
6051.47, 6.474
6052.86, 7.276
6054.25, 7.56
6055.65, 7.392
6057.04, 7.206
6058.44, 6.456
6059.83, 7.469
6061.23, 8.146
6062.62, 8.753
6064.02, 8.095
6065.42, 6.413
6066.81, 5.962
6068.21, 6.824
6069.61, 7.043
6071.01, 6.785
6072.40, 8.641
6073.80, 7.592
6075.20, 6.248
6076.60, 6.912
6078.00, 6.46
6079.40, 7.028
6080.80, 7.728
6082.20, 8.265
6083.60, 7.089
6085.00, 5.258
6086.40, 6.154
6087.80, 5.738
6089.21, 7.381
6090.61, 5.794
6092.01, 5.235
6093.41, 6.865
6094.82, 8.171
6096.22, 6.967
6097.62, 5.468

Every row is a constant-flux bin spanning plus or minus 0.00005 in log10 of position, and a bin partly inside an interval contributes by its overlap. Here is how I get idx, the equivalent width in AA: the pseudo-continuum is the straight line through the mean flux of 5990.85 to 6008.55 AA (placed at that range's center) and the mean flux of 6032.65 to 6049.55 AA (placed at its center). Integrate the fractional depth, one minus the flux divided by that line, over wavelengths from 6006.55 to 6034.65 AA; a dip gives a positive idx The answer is -1.2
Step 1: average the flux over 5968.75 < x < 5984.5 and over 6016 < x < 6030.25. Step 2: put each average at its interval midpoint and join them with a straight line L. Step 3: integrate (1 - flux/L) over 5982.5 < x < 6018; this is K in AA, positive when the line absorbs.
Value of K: -1.1 AA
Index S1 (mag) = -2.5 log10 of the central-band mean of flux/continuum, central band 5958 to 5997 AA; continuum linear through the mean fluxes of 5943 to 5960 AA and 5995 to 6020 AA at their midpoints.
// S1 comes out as 0.08 mag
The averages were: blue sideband 7.54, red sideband 7.13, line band 6.84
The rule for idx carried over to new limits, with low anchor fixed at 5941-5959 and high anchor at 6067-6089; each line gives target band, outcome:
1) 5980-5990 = 0.4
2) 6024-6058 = -0.5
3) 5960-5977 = 1.9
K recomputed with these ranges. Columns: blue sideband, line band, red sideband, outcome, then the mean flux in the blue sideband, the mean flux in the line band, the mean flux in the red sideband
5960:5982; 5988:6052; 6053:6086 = -3.7 AA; 6.46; 7.21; 7.18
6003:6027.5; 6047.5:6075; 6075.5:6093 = -1.7 AA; 7.34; 7.26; 6.58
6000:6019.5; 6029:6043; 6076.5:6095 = -0.4 AA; 7.18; 7.19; 6.67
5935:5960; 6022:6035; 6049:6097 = -0.6 AA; 7.26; 7.41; 7.01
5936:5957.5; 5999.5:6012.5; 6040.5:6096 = 0.1 AA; 7.28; 7.08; 7.02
